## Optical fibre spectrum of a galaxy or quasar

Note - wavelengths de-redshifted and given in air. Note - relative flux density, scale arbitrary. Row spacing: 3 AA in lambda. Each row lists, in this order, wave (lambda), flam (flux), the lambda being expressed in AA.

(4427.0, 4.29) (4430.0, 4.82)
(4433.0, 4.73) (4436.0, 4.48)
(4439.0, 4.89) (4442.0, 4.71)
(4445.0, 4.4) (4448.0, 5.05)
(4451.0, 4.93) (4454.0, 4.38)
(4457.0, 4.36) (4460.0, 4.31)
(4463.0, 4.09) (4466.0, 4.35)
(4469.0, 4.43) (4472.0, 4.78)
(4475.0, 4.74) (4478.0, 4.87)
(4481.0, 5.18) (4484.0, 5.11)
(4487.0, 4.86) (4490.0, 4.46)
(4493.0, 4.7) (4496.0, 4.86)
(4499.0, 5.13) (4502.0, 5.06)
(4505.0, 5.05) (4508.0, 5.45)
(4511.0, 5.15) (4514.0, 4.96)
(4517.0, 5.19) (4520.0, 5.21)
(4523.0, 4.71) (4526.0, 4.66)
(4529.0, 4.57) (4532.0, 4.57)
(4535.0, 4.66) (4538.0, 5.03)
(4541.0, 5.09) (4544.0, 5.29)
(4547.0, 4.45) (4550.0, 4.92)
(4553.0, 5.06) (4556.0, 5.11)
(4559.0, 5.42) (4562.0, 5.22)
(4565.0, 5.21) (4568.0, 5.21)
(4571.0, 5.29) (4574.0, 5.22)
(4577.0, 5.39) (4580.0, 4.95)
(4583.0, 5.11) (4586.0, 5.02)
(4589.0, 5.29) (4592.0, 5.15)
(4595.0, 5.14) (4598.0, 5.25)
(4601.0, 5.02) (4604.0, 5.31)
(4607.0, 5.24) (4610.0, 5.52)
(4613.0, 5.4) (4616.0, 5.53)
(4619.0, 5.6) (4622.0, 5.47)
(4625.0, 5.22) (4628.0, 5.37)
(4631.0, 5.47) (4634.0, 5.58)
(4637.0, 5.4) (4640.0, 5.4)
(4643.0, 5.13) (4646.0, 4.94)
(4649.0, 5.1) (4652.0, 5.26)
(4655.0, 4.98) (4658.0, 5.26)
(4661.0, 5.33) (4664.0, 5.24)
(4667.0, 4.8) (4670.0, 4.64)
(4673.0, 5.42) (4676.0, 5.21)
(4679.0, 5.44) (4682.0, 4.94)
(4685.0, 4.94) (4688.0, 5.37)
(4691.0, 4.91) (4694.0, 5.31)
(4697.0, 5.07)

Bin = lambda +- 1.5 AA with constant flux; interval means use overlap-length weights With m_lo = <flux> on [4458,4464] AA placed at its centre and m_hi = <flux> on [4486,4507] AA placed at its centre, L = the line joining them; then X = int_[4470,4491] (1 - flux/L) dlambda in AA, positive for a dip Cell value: -1.2 AA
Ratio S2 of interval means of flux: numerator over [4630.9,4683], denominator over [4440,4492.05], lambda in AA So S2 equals 1.1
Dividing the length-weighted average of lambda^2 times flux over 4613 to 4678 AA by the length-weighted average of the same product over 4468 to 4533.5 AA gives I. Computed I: 1.14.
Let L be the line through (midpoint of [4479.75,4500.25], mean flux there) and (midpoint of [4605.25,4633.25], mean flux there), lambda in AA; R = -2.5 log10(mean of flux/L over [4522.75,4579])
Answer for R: 0.029 mag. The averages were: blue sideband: 4.89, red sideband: 5.43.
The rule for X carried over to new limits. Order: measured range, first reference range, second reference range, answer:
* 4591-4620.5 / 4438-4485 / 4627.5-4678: -1.4 AA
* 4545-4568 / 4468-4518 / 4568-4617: 0.3 AA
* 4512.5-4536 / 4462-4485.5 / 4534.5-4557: 0.3 AA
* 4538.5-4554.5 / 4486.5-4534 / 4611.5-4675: 0.1 AA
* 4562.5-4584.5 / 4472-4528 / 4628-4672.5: -0.6 AA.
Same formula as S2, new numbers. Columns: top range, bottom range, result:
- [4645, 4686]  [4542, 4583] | 1.00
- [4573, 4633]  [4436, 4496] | 1.13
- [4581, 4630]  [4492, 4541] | 1.07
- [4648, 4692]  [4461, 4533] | 1.06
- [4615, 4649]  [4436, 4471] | 1.18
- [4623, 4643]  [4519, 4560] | 1.10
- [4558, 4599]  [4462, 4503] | 1.09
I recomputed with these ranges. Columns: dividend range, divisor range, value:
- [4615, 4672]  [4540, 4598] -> 1.05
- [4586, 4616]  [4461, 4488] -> 1.18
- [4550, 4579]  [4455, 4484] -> 1.18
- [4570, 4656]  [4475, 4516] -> 1.11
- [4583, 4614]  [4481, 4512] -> 1.10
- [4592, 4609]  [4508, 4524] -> 1.06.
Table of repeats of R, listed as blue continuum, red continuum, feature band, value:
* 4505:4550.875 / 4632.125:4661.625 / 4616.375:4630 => -0.05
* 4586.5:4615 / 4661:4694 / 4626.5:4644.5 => -0.04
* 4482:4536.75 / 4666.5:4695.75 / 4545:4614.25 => -0.04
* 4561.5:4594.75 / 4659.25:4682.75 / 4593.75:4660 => -0.03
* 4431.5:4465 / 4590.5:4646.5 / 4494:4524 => -0.05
